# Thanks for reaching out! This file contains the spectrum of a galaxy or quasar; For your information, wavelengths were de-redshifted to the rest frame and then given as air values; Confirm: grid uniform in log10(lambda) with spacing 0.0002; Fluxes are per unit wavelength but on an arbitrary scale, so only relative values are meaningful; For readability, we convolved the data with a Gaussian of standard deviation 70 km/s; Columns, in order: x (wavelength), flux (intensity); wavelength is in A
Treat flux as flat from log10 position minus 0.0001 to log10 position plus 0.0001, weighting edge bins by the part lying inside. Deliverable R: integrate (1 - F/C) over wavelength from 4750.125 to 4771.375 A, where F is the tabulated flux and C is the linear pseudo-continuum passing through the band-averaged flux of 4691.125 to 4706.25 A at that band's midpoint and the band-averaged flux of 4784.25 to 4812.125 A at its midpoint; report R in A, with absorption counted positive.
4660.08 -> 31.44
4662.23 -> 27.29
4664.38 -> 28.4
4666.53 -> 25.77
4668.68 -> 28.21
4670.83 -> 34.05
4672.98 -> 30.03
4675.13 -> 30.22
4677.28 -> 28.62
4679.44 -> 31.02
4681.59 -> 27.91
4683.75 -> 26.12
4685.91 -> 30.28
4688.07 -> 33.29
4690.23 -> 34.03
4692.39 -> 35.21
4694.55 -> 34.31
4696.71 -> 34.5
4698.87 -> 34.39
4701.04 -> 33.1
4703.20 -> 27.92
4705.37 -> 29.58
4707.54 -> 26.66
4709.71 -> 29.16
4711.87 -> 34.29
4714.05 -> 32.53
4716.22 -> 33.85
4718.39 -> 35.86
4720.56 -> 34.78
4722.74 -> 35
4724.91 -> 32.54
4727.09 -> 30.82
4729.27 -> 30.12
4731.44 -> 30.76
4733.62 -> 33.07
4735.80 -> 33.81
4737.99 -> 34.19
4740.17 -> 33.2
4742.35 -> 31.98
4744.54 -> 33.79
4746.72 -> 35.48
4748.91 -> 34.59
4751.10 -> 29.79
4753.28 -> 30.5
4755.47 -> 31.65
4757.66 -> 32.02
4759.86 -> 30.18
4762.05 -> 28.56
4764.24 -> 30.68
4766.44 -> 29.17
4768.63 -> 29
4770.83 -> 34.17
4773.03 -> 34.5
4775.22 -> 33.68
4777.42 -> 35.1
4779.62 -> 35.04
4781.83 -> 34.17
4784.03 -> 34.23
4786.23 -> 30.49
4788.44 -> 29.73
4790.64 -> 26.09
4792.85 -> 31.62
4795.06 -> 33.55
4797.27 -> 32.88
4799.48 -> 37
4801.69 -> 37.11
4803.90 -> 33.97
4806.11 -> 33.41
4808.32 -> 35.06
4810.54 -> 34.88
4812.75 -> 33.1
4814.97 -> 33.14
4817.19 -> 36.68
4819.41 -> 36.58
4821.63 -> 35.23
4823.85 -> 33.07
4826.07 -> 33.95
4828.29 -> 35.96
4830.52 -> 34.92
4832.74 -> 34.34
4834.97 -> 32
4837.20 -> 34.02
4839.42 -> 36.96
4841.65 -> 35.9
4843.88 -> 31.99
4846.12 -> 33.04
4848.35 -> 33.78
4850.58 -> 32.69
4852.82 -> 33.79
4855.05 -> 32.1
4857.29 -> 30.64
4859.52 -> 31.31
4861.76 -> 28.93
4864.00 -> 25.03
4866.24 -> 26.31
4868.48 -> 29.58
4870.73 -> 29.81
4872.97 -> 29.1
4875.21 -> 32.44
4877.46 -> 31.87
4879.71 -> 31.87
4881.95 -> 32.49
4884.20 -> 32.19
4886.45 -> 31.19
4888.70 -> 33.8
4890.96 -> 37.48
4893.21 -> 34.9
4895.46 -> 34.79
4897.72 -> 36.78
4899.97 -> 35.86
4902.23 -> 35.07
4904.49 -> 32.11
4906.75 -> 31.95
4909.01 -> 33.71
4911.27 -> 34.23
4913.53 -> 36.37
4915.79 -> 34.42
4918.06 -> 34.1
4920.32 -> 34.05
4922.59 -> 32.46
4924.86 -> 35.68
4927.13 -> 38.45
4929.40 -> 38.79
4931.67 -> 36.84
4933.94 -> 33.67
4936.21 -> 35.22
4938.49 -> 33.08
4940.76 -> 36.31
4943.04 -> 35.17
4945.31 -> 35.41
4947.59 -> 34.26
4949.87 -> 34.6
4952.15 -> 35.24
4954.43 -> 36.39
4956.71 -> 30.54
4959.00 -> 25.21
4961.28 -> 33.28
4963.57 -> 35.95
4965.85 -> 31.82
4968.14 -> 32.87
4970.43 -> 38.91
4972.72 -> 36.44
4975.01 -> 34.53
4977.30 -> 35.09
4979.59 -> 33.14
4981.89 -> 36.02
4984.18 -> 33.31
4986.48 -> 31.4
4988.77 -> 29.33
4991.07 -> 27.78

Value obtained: 1.6 A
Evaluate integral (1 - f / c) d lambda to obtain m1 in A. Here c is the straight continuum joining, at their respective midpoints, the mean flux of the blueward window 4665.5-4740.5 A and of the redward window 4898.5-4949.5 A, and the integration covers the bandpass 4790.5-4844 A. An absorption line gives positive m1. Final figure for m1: -1.6 A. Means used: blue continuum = 31.7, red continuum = 34.9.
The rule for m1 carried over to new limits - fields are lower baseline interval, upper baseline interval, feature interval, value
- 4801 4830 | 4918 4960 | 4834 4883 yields 4.33 A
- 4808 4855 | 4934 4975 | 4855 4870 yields 2.32 A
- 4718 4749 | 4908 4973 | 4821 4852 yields -0.19 A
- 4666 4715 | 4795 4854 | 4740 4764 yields 0.49 A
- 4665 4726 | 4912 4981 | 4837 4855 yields -0.29 A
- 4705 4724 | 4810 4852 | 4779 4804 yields 0.59 A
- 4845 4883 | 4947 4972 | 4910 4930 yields -1.74 A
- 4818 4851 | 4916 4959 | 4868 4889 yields 1.90 A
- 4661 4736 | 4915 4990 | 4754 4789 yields 0.16 A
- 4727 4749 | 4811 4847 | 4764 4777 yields 0.52 A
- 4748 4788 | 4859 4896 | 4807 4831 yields -2.32 A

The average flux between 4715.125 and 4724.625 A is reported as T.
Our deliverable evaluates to 34.7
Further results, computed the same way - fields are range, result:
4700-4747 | 32.3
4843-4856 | 32.9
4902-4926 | 34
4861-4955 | 33.6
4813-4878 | 32.6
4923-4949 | 35.6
